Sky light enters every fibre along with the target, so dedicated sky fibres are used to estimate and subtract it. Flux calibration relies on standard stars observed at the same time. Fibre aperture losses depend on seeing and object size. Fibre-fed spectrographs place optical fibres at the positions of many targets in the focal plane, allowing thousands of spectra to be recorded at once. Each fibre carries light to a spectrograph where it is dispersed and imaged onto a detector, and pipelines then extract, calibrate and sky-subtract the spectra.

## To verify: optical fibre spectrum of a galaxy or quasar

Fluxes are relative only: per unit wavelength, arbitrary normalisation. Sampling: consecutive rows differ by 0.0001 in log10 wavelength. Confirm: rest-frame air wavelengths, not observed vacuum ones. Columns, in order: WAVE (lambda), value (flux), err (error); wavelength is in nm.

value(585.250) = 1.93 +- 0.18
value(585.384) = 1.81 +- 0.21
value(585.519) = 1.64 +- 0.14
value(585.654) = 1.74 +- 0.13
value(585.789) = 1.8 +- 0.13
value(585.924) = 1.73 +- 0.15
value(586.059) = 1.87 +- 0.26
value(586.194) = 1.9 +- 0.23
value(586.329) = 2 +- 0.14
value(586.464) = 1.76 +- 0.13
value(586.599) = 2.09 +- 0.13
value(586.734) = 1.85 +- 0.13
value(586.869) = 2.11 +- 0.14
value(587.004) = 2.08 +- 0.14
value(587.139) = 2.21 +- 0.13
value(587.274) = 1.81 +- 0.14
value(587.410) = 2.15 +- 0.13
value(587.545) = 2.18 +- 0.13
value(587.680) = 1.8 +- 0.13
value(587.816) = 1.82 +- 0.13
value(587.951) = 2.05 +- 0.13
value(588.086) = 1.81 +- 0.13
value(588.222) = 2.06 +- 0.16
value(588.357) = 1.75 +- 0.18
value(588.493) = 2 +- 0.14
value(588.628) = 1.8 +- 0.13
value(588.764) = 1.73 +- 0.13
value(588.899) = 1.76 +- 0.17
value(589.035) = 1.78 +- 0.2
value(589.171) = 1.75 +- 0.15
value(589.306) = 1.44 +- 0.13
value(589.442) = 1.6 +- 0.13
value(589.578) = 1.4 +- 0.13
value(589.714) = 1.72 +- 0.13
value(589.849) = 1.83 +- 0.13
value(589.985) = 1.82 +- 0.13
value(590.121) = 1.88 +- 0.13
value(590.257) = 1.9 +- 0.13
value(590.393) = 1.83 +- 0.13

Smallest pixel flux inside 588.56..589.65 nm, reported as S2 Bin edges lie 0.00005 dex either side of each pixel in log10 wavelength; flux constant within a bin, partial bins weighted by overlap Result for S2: 1.4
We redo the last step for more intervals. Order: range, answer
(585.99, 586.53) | 1.76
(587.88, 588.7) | 1.75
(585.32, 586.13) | 1.64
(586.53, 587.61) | 1.81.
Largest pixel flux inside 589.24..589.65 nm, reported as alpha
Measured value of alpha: 1.6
